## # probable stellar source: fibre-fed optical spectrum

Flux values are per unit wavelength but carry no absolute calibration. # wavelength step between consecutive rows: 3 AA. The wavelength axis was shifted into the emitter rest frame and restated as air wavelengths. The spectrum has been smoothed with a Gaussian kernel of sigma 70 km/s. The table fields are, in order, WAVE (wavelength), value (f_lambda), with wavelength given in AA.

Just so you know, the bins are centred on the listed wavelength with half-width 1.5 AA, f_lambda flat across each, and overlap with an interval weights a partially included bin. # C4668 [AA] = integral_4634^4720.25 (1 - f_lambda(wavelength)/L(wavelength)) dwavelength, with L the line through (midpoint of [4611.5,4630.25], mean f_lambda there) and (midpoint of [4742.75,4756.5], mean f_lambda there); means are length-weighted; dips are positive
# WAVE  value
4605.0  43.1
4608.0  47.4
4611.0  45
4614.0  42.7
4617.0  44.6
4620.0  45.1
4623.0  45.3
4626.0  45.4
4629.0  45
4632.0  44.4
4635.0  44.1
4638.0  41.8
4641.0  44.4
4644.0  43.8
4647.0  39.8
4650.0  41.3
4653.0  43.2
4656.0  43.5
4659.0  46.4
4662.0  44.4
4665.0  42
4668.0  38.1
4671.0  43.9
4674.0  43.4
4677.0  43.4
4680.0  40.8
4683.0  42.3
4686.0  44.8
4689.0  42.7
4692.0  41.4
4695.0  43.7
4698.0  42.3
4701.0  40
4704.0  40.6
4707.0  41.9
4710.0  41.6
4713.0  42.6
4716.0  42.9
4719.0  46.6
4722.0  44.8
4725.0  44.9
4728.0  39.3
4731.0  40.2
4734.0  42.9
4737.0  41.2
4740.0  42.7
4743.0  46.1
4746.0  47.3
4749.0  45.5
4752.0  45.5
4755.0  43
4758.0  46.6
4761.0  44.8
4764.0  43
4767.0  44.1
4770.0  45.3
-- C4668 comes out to 4.5 AA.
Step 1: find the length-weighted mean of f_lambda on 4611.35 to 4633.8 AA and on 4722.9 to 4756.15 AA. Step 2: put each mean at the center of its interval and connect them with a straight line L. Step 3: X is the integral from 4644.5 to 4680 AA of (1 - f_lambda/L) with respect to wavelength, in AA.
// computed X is 1.3 AA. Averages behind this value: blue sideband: 44.7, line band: 42.6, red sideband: 43.5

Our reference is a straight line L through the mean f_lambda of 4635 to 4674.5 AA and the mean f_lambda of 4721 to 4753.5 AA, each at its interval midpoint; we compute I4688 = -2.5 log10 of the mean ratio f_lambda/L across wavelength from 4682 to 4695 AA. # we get 0.006 mag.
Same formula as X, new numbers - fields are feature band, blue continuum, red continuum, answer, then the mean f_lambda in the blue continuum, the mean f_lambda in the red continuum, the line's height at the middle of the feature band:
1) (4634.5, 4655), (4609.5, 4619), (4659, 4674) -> 0.3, 44.2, 42.7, 43.3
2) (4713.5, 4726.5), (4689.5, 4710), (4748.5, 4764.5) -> -0.6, 41.7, 44.8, 42.8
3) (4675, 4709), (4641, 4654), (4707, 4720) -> 0.5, 42.3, 43.1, 42.8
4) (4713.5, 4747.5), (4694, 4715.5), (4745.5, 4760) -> 0.2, 41.8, 45.4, 43.8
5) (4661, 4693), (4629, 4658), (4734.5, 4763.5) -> 0.8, 43.1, 44.6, 43.6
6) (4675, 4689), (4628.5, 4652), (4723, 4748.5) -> 0.1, 43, 43.2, 43.1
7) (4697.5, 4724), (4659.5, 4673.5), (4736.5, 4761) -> 0.7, 42.5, 44.9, 43.8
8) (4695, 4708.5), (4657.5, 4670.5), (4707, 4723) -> 0.6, 42.8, 43.5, 43.3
